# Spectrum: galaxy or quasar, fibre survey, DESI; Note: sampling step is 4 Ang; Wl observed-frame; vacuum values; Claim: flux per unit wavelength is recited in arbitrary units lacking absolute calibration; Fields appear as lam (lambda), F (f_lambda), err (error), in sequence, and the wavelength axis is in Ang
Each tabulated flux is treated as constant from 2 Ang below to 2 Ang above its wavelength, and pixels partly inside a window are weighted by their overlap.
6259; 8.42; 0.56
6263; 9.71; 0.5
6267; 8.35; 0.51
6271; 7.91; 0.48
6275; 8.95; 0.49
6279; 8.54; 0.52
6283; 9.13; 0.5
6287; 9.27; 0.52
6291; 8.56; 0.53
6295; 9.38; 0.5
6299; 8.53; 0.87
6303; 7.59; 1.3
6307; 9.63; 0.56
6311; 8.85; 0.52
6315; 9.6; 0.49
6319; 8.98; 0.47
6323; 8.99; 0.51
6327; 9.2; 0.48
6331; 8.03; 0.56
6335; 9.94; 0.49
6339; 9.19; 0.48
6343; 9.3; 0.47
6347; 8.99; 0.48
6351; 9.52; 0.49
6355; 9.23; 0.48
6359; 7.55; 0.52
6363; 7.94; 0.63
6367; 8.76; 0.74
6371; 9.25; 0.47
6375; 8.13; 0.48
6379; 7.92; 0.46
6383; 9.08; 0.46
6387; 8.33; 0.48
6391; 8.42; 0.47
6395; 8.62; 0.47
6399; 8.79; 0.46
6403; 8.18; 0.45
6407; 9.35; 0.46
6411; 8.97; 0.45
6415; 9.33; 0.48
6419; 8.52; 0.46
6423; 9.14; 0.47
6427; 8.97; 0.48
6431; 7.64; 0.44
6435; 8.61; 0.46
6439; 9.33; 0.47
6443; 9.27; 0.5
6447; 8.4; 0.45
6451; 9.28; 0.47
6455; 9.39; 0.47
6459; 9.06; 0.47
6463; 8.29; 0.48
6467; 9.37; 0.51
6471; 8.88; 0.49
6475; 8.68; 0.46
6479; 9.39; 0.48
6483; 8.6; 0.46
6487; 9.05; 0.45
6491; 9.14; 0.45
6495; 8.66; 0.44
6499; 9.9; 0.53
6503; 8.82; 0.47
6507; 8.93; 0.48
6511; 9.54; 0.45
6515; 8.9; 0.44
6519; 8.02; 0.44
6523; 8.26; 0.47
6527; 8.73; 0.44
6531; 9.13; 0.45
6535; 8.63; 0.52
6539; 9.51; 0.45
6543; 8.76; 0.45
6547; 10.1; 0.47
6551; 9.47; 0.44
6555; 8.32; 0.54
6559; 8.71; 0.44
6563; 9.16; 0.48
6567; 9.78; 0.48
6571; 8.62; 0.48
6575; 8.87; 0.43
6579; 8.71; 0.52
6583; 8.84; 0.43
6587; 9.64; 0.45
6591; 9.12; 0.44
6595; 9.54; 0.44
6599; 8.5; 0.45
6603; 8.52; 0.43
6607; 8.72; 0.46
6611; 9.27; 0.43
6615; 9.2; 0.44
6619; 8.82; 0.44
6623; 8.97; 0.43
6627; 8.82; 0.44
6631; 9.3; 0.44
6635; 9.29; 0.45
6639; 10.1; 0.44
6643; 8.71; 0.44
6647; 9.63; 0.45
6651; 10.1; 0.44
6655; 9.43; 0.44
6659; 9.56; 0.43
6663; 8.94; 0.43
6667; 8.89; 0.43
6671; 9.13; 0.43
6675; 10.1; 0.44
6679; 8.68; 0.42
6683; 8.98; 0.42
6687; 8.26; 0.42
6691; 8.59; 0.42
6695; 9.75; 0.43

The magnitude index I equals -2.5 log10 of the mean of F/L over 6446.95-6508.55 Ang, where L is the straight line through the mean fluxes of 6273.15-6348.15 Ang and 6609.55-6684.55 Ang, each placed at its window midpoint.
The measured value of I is 0.01 mag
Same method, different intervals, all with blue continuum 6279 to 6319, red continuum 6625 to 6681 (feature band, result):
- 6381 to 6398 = 0.05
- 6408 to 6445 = 0.02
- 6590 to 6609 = 0.05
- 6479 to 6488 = 0.03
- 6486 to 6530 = 0.03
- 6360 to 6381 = 0.08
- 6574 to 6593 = 0.02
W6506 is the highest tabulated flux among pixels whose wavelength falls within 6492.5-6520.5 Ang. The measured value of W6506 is 9.9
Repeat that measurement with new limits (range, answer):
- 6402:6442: 9.35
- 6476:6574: 10.1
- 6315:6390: 9.94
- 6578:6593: 9.64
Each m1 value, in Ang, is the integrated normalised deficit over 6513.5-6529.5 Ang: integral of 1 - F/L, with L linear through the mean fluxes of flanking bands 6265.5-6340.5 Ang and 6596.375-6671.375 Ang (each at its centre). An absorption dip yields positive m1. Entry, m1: 1.0 Ang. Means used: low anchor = 8.88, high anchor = 9.16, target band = 8.48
